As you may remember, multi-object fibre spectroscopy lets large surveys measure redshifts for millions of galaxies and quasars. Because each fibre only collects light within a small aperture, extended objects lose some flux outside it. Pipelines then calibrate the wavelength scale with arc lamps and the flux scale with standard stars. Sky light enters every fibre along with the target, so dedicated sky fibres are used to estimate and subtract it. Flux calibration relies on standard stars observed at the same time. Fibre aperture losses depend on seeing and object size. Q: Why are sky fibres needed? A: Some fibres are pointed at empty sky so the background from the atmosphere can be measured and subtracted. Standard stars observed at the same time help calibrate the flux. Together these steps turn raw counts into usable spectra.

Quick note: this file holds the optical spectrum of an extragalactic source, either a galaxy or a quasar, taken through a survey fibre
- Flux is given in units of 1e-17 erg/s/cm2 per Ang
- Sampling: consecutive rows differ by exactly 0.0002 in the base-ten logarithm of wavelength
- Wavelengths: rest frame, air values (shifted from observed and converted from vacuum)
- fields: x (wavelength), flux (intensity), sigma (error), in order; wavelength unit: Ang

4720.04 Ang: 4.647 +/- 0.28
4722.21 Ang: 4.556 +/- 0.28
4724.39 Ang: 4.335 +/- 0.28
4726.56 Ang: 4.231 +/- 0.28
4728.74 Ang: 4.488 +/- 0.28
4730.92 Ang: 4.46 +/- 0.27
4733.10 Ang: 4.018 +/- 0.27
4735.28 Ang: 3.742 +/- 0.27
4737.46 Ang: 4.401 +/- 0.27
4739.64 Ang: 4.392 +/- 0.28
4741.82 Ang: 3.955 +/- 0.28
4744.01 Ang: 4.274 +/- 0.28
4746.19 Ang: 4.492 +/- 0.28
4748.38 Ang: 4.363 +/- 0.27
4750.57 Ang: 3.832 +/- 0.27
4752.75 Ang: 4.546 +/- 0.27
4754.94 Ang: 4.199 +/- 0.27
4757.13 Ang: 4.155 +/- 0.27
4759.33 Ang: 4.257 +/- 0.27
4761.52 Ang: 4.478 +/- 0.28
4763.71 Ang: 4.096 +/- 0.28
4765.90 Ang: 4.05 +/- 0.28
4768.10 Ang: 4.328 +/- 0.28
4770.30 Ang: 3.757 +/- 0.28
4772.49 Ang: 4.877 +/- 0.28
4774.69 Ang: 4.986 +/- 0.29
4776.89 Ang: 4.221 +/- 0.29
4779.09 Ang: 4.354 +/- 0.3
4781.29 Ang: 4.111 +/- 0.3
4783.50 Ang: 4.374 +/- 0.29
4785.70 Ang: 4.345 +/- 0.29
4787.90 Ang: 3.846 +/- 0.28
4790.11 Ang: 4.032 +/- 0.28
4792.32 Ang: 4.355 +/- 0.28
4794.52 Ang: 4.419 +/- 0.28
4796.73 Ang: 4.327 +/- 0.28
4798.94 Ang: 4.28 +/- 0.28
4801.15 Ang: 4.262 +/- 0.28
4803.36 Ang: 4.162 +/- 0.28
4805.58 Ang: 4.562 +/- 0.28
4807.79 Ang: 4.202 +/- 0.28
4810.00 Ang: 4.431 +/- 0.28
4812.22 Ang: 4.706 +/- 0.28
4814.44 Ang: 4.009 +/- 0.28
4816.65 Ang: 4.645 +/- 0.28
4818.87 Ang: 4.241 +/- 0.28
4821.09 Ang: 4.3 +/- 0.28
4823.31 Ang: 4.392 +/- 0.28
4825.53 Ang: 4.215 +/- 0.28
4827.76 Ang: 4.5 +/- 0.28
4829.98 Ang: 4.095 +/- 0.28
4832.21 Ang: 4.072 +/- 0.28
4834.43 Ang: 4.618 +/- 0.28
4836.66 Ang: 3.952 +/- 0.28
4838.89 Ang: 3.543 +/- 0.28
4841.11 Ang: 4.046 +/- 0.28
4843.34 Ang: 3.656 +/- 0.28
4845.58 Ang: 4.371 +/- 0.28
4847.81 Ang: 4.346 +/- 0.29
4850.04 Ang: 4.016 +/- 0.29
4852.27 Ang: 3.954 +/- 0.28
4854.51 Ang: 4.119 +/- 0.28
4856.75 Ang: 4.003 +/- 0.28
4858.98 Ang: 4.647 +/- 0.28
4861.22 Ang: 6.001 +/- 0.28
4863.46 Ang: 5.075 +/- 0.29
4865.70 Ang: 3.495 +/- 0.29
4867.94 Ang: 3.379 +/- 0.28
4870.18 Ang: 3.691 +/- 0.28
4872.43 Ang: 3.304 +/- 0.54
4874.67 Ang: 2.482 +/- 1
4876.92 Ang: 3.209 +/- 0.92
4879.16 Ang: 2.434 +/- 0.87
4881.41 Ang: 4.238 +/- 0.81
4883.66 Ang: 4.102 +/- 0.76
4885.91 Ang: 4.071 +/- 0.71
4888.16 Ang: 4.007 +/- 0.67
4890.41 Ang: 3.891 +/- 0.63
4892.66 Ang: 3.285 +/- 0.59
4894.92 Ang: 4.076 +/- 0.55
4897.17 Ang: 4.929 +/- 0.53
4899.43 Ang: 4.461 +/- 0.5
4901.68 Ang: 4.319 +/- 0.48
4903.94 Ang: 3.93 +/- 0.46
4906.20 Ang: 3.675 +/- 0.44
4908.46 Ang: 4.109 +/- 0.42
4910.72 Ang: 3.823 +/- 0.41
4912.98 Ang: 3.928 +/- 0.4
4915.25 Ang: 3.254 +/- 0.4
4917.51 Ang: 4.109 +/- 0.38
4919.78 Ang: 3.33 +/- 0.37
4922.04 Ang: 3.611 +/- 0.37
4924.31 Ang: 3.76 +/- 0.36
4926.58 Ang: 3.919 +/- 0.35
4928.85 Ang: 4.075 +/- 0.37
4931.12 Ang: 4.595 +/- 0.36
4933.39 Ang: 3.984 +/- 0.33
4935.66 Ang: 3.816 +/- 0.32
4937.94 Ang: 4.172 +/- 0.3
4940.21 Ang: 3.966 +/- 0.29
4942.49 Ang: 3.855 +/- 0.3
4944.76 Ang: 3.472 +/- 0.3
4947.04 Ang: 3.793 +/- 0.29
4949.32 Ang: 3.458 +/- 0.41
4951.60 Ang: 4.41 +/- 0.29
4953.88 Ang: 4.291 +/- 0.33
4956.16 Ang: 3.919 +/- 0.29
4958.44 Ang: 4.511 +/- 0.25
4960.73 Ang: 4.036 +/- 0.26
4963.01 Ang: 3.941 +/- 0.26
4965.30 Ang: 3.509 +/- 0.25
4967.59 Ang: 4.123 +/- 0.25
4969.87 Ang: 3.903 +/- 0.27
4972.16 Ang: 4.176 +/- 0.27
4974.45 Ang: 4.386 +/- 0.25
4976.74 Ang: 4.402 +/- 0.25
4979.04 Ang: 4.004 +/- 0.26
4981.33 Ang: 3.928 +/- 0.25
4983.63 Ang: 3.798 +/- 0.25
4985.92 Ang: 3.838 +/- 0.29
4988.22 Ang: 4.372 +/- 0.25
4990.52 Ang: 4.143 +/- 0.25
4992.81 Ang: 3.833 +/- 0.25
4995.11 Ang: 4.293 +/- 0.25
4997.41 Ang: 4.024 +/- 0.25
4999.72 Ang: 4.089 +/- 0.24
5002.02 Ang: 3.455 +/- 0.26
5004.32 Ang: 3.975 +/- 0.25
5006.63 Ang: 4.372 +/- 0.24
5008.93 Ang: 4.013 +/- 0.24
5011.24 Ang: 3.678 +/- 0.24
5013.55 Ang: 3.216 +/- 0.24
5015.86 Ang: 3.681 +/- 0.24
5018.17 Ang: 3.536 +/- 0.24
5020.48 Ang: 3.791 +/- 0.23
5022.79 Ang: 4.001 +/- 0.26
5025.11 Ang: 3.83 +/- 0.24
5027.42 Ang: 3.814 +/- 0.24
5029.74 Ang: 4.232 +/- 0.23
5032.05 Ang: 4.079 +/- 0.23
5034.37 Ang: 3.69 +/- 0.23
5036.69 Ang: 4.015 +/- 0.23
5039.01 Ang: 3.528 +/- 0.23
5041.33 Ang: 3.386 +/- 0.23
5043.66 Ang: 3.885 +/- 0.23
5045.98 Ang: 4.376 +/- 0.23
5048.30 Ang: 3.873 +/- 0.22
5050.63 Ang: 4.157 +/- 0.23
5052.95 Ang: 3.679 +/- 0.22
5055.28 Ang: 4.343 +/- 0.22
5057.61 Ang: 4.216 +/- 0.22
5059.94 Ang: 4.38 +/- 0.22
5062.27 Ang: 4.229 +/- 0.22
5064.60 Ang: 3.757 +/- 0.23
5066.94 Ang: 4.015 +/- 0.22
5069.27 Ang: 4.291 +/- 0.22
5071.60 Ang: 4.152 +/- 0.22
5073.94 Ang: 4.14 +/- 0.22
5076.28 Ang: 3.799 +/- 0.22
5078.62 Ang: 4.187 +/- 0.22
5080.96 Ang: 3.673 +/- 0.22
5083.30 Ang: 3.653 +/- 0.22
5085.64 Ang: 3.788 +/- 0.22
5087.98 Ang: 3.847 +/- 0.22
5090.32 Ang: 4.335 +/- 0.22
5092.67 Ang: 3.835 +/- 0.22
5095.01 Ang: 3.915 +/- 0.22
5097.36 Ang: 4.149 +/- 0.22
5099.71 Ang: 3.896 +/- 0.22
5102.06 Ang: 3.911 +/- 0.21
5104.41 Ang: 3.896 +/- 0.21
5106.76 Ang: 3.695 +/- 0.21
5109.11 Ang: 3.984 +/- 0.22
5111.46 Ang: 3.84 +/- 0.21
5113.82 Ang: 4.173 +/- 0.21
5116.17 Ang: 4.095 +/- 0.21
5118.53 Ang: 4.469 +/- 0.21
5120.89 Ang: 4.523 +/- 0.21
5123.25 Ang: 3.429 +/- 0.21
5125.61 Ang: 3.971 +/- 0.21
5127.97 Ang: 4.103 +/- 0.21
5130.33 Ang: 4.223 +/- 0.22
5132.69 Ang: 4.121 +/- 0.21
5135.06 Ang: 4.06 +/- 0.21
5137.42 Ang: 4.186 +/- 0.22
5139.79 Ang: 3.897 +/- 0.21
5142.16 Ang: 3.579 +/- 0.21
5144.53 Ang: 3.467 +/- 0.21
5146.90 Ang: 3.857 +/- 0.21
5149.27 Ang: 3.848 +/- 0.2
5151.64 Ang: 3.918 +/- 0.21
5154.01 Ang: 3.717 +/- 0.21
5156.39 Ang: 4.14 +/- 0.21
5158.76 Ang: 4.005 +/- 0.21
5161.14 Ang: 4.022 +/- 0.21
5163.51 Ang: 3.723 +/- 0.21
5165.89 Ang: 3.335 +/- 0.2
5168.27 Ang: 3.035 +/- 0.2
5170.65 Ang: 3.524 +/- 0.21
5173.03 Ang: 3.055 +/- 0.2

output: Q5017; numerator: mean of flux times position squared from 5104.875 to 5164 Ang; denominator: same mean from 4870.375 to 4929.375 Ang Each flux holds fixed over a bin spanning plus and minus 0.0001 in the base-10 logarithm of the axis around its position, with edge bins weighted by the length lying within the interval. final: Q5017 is 1.15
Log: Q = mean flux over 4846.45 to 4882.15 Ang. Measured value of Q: 3.9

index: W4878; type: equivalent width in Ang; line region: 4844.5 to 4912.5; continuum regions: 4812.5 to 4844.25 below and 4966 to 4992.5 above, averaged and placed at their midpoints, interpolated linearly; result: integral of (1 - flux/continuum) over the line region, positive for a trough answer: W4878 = 2.7 Ang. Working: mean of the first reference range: 4.18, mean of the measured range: 3.98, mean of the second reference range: 4.08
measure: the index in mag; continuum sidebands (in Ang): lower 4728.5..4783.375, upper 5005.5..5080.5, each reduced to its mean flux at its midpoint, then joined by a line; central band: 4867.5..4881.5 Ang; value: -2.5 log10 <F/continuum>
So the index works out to 0.29 mag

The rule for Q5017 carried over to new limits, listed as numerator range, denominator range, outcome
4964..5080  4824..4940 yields 1.06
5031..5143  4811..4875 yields 1.06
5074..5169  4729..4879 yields 1.06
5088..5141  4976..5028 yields 1.08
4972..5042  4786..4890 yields 1.02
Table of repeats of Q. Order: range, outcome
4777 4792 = 4.19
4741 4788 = 4.28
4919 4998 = 3.99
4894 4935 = 3.99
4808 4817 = 4.41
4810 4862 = 4.27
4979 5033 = 3.91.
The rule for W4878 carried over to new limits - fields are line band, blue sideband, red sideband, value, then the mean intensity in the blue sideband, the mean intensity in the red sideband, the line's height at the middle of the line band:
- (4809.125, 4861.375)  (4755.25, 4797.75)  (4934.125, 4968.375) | -1.07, 4.28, 3.95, 4.17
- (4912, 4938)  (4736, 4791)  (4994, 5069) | 1.25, 4.27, 3.93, 4.06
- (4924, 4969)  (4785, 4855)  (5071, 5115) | 1.16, 4.22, 3.94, 4.09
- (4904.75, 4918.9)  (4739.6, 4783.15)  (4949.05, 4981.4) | 1.12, 4.28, 4.09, 4.14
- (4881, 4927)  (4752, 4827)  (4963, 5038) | 1.92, 4.31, 3.94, 4.11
